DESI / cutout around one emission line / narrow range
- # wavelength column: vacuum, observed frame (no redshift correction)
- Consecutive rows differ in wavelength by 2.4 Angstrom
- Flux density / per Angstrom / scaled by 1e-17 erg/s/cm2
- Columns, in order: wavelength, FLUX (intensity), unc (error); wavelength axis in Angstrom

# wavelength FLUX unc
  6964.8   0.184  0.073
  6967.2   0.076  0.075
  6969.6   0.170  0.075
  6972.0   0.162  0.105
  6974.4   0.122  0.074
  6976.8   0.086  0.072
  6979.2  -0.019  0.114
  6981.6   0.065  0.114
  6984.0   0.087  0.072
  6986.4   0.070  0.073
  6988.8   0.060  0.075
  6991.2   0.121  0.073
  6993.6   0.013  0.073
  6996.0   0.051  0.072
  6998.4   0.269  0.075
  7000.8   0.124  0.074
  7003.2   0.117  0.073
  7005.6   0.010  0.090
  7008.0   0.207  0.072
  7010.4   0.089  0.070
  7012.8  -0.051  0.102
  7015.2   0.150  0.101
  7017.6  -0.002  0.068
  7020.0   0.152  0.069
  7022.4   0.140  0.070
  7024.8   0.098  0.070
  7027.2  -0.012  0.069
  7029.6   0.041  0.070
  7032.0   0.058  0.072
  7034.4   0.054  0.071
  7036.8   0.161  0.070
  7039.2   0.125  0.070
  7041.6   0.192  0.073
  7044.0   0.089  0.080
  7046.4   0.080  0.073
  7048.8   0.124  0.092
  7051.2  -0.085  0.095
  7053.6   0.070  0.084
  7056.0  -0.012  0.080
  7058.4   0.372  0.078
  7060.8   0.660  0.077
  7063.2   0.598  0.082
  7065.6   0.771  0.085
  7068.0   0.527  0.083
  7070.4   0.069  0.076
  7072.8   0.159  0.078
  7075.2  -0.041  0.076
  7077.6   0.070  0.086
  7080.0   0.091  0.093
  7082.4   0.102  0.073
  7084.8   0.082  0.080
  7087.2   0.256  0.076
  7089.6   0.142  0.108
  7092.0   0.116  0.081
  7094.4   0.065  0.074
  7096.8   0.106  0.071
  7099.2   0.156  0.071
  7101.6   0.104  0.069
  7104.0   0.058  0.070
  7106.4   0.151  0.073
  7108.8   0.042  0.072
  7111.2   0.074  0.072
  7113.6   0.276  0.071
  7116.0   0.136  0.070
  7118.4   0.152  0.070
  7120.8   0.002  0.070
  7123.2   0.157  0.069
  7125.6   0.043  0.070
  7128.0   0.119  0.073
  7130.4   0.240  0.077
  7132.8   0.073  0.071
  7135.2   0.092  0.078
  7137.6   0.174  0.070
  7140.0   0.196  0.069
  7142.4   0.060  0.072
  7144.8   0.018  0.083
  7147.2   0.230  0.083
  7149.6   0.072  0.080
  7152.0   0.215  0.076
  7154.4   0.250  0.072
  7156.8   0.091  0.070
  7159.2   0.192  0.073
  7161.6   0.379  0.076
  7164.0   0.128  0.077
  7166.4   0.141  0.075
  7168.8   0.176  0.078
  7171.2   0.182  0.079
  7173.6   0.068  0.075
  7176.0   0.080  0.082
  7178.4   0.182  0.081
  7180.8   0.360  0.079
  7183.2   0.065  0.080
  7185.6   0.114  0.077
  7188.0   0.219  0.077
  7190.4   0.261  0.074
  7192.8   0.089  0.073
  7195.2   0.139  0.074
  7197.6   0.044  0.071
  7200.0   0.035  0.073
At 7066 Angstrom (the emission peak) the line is [O II]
